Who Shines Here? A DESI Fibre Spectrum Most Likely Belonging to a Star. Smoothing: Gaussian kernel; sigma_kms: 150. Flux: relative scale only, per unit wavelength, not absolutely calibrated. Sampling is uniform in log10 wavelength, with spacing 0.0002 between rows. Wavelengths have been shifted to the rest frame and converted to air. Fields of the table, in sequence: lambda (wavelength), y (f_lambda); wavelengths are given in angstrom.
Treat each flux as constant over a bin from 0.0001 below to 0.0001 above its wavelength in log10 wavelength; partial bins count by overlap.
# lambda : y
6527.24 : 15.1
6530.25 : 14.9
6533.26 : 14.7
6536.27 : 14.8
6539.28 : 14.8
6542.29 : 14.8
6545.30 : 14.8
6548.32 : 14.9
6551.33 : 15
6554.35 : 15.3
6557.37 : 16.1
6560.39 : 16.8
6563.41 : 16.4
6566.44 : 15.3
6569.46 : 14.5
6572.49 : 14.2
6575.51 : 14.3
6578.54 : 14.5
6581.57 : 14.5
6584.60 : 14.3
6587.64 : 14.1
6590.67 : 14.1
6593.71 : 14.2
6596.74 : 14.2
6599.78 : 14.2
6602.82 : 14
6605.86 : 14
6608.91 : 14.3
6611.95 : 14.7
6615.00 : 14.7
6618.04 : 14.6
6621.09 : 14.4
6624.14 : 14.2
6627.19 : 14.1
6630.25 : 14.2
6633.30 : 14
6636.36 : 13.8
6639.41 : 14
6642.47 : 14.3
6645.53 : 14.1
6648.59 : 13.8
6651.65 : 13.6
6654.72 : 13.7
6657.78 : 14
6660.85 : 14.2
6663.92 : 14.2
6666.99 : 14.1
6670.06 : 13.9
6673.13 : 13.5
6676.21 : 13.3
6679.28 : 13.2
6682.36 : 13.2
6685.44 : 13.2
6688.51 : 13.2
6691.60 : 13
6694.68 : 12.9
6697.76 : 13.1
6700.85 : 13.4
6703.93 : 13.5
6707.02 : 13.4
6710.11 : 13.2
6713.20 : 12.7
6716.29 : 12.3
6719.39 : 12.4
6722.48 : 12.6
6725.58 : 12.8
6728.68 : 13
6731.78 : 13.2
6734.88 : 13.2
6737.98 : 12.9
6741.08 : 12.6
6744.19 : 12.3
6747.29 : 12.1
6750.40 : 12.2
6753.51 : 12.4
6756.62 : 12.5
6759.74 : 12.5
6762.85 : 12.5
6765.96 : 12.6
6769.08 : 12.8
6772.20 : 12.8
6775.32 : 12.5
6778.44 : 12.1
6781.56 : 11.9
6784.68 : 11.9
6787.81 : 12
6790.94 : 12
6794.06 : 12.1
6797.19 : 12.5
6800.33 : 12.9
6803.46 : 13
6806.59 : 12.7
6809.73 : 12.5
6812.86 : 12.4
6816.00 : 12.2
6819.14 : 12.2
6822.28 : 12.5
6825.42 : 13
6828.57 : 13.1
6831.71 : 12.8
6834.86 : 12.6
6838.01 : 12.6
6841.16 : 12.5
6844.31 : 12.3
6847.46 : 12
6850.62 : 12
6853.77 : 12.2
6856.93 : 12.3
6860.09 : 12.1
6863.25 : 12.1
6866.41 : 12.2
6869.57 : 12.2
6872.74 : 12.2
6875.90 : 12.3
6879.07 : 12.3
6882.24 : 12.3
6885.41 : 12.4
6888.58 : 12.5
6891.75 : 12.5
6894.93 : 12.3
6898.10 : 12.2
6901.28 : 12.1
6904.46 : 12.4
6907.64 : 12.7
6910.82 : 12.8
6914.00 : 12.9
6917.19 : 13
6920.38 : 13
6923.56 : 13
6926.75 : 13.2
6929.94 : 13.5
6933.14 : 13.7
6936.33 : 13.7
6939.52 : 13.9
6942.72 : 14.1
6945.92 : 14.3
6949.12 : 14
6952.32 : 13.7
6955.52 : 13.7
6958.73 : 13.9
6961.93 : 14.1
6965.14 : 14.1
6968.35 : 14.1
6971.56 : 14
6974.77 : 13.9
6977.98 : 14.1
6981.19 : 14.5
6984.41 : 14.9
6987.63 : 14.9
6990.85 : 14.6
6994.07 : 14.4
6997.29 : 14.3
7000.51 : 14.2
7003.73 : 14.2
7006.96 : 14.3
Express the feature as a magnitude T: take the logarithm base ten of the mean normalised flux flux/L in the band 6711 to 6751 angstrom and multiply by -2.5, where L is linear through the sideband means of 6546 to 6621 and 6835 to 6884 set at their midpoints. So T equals 0.06 mag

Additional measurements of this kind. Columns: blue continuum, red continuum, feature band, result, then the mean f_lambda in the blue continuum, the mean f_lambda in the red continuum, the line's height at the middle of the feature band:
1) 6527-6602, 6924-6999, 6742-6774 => 0.160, 14.8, 14.1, 14.4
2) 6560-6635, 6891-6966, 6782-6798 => 0.144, 14.5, 13.3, 13.8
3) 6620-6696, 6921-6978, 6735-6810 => 0.111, 13.8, 13.8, 13.8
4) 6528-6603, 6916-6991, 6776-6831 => 0.149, 14.8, 13.9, 14.3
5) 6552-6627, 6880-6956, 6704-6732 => 0.095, 14.7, 13.1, 14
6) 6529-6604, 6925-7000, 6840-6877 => 0.170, 14.8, 14.1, 14.3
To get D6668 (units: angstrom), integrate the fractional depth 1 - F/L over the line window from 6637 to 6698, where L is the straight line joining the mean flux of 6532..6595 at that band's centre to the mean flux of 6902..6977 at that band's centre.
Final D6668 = 3.7 angstrom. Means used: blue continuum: 14.9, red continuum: 13.5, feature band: 13.6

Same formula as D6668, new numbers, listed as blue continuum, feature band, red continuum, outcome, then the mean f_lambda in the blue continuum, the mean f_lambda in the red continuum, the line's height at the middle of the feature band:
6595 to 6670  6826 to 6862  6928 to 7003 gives 4.3 angstrom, 14.1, 14.1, 14.1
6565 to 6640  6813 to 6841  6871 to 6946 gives 1.3 angstrom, 14.3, 12.9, 13.2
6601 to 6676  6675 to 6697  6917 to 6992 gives 1.4 angstrom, 14.1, 13.9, 14.1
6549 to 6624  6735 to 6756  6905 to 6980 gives 2.6 angstrom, 14.7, 13.6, 14.2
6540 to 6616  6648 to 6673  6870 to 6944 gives 0.6 angstrom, 14.7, 12.8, 14.2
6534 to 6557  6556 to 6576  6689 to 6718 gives -0.9 angstrom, 15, 13.1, 14.7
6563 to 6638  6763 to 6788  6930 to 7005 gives 3.3 angstrom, 14.4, 14.1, 14.3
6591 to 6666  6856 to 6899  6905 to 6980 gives 4.5 angstrom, 14.1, 13.6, 13.7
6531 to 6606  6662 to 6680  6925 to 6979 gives 1.0 angstrom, 14.8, 13.9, 14.5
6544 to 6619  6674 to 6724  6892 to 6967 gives 4.2 angstrom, 14.7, 13.3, 14.2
